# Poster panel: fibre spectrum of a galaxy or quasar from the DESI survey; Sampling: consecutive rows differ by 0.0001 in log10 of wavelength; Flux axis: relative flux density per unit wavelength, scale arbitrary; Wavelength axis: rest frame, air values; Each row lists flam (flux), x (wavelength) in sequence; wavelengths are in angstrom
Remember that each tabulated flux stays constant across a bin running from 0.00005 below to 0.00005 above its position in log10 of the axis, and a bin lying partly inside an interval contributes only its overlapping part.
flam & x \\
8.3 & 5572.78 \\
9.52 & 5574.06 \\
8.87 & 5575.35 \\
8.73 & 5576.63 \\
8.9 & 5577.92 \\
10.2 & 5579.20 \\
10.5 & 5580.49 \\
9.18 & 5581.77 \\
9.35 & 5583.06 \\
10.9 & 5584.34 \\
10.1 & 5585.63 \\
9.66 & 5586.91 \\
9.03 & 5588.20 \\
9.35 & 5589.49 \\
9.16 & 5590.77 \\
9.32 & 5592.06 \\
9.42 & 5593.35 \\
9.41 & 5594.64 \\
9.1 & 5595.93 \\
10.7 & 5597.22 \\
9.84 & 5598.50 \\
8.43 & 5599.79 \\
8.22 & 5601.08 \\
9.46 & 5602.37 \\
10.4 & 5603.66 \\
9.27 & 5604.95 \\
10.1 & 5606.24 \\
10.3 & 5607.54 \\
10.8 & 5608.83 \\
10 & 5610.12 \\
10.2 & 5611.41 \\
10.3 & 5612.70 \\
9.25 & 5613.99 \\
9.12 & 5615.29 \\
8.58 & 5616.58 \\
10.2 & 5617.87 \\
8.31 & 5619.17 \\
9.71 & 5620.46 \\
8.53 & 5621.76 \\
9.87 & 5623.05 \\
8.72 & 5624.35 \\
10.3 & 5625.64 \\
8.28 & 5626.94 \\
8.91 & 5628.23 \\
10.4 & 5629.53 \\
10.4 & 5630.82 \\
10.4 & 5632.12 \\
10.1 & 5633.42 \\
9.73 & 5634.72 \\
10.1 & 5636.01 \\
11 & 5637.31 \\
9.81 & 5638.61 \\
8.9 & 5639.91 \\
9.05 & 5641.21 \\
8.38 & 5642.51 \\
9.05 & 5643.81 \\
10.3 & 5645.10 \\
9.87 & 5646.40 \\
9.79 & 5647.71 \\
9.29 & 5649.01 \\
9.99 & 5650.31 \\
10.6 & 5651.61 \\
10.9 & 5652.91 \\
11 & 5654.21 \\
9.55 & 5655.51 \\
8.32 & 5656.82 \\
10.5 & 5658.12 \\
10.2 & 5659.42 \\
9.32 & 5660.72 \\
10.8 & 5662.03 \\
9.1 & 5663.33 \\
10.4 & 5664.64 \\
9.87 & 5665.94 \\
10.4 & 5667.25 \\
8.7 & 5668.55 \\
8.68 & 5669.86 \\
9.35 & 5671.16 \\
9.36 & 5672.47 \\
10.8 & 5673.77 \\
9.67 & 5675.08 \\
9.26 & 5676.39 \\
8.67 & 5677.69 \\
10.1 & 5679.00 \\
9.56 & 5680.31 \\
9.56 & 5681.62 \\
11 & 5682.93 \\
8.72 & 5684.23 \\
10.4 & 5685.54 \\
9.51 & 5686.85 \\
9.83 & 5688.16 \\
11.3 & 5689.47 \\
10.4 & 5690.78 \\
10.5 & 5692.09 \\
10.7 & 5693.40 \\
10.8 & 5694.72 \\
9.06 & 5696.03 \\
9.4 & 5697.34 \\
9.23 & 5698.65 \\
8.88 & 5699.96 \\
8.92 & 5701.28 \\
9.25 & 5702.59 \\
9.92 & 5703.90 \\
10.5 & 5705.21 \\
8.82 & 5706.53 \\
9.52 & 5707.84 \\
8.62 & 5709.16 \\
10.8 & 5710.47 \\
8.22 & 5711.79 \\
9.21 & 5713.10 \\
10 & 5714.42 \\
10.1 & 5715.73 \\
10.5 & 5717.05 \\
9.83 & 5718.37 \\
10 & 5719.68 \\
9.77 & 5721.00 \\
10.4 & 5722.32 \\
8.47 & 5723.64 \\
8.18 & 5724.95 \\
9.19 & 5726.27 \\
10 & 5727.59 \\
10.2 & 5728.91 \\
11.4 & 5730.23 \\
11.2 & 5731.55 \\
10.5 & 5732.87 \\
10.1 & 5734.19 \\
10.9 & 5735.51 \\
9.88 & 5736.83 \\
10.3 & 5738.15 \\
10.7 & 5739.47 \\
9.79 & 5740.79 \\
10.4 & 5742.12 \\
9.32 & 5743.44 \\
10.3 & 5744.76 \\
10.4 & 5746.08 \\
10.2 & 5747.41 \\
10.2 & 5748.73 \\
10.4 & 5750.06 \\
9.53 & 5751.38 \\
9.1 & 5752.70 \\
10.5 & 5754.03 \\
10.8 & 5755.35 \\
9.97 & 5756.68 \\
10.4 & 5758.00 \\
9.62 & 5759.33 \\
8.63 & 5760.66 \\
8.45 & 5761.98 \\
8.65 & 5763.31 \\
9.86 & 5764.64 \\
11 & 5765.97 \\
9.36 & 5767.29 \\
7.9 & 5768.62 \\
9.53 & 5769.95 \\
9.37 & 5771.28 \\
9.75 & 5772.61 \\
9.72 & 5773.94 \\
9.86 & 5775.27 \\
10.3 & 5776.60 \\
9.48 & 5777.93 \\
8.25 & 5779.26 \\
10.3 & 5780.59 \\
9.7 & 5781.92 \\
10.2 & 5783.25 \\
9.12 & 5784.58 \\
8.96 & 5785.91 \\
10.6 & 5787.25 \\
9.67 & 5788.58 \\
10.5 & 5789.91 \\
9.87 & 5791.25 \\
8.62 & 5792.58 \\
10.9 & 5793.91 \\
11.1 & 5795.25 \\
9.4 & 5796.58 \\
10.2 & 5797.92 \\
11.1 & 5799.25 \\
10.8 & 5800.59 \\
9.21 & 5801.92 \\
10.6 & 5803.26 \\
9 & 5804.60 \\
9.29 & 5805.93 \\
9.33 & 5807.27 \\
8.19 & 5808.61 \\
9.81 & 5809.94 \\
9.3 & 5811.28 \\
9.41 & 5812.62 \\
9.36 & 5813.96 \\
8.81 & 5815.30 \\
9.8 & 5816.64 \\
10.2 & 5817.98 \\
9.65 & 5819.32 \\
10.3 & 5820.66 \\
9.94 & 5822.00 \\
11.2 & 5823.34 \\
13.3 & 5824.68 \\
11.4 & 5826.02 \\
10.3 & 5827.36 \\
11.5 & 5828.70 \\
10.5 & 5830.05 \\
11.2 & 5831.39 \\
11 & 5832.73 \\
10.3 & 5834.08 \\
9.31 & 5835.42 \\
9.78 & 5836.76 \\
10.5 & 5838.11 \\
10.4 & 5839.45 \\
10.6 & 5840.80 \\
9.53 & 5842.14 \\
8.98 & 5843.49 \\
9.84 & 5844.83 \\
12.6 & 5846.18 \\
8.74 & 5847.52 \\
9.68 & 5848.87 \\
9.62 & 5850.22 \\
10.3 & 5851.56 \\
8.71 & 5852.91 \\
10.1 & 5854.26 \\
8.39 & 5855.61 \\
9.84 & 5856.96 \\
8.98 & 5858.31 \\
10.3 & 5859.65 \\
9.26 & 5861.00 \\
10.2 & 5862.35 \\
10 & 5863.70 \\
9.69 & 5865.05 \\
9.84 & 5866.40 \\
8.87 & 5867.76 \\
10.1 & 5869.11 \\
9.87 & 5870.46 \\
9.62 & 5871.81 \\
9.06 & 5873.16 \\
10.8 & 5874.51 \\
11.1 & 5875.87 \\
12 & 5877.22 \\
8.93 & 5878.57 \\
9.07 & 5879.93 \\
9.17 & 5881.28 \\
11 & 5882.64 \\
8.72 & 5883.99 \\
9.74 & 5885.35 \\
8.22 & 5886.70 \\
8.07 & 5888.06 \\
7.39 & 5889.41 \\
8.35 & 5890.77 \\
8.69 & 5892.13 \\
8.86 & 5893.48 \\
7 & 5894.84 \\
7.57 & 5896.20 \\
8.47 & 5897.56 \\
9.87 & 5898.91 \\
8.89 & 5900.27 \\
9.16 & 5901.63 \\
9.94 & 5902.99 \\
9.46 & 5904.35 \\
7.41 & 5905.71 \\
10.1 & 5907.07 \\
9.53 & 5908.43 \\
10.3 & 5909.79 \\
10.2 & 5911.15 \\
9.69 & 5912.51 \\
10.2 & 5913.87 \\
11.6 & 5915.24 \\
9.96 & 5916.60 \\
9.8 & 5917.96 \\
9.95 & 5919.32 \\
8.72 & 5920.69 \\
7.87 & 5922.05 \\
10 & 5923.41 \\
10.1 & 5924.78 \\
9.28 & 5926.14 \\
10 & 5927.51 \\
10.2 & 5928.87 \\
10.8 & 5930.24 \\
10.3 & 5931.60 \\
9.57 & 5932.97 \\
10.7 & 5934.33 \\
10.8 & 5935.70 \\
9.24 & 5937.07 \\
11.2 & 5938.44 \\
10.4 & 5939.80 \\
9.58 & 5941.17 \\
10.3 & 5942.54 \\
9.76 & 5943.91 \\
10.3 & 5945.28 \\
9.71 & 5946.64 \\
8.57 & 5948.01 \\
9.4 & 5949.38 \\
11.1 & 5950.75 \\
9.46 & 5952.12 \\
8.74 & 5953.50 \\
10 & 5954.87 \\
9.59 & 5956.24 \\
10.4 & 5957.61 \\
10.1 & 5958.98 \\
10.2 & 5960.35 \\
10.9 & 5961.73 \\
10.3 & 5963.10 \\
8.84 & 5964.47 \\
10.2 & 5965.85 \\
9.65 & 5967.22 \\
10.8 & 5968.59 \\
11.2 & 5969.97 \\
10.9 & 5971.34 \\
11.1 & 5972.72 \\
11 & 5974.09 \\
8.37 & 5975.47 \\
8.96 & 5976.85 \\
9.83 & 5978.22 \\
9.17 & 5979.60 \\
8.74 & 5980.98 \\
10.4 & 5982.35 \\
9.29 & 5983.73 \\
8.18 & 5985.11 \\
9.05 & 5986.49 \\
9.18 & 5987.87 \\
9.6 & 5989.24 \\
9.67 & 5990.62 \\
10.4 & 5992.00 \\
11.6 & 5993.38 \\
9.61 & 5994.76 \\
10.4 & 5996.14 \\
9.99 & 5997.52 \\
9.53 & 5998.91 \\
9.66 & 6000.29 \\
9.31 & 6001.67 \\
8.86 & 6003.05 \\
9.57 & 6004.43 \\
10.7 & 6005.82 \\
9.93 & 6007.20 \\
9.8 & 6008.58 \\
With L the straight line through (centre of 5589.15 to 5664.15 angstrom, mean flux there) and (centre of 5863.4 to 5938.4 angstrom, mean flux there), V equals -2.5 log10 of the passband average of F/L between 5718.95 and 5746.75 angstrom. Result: -0.05 mag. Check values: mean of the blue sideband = 9.67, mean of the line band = 10.1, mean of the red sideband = 9.54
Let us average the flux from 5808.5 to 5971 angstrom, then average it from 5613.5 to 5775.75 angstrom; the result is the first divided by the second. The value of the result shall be 1.01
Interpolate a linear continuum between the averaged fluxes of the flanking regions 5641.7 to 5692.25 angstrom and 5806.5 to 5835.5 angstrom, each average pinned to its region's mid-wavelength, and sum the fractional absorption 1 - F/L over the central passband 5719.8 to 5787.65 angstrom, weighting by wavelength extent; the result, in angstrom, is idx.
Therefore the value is 1.4 angstrom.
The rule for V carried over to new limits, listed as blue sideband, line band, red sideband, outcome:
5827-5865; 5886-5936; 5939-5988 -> 0.061 mag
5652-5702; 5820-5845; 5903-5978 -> -0.069 mag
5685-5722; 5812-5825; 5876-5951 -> -0.050 mag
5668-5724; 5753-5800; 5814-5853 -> 0.031 mag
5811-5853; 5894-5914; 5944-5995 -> 0.098 mag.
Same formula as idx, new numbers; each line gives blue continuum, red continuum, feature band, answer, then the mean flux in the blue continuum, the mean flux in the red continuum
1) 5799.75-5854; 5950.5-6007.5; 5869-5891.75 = 1.21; 10.1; 9.86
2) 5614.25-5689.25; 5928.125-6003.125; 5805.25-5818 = 0.64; 9.68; 9.92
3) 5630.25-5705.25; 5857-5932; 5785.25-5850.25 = -3.32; 9.81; 9.5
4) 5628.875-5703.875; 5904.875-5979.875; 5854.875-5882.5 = 0.34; 9.81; 9.94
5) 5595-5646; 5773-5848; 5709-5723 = 0.02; 9.6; 10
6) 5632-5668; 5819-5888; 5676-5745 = 0.46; 9.87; 10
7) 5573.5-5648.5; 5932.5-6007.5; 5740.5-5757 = -0.64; 9.58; 9.89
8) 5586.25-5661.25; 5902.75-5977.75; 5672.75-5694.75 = -0.71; 9.64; 9.94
